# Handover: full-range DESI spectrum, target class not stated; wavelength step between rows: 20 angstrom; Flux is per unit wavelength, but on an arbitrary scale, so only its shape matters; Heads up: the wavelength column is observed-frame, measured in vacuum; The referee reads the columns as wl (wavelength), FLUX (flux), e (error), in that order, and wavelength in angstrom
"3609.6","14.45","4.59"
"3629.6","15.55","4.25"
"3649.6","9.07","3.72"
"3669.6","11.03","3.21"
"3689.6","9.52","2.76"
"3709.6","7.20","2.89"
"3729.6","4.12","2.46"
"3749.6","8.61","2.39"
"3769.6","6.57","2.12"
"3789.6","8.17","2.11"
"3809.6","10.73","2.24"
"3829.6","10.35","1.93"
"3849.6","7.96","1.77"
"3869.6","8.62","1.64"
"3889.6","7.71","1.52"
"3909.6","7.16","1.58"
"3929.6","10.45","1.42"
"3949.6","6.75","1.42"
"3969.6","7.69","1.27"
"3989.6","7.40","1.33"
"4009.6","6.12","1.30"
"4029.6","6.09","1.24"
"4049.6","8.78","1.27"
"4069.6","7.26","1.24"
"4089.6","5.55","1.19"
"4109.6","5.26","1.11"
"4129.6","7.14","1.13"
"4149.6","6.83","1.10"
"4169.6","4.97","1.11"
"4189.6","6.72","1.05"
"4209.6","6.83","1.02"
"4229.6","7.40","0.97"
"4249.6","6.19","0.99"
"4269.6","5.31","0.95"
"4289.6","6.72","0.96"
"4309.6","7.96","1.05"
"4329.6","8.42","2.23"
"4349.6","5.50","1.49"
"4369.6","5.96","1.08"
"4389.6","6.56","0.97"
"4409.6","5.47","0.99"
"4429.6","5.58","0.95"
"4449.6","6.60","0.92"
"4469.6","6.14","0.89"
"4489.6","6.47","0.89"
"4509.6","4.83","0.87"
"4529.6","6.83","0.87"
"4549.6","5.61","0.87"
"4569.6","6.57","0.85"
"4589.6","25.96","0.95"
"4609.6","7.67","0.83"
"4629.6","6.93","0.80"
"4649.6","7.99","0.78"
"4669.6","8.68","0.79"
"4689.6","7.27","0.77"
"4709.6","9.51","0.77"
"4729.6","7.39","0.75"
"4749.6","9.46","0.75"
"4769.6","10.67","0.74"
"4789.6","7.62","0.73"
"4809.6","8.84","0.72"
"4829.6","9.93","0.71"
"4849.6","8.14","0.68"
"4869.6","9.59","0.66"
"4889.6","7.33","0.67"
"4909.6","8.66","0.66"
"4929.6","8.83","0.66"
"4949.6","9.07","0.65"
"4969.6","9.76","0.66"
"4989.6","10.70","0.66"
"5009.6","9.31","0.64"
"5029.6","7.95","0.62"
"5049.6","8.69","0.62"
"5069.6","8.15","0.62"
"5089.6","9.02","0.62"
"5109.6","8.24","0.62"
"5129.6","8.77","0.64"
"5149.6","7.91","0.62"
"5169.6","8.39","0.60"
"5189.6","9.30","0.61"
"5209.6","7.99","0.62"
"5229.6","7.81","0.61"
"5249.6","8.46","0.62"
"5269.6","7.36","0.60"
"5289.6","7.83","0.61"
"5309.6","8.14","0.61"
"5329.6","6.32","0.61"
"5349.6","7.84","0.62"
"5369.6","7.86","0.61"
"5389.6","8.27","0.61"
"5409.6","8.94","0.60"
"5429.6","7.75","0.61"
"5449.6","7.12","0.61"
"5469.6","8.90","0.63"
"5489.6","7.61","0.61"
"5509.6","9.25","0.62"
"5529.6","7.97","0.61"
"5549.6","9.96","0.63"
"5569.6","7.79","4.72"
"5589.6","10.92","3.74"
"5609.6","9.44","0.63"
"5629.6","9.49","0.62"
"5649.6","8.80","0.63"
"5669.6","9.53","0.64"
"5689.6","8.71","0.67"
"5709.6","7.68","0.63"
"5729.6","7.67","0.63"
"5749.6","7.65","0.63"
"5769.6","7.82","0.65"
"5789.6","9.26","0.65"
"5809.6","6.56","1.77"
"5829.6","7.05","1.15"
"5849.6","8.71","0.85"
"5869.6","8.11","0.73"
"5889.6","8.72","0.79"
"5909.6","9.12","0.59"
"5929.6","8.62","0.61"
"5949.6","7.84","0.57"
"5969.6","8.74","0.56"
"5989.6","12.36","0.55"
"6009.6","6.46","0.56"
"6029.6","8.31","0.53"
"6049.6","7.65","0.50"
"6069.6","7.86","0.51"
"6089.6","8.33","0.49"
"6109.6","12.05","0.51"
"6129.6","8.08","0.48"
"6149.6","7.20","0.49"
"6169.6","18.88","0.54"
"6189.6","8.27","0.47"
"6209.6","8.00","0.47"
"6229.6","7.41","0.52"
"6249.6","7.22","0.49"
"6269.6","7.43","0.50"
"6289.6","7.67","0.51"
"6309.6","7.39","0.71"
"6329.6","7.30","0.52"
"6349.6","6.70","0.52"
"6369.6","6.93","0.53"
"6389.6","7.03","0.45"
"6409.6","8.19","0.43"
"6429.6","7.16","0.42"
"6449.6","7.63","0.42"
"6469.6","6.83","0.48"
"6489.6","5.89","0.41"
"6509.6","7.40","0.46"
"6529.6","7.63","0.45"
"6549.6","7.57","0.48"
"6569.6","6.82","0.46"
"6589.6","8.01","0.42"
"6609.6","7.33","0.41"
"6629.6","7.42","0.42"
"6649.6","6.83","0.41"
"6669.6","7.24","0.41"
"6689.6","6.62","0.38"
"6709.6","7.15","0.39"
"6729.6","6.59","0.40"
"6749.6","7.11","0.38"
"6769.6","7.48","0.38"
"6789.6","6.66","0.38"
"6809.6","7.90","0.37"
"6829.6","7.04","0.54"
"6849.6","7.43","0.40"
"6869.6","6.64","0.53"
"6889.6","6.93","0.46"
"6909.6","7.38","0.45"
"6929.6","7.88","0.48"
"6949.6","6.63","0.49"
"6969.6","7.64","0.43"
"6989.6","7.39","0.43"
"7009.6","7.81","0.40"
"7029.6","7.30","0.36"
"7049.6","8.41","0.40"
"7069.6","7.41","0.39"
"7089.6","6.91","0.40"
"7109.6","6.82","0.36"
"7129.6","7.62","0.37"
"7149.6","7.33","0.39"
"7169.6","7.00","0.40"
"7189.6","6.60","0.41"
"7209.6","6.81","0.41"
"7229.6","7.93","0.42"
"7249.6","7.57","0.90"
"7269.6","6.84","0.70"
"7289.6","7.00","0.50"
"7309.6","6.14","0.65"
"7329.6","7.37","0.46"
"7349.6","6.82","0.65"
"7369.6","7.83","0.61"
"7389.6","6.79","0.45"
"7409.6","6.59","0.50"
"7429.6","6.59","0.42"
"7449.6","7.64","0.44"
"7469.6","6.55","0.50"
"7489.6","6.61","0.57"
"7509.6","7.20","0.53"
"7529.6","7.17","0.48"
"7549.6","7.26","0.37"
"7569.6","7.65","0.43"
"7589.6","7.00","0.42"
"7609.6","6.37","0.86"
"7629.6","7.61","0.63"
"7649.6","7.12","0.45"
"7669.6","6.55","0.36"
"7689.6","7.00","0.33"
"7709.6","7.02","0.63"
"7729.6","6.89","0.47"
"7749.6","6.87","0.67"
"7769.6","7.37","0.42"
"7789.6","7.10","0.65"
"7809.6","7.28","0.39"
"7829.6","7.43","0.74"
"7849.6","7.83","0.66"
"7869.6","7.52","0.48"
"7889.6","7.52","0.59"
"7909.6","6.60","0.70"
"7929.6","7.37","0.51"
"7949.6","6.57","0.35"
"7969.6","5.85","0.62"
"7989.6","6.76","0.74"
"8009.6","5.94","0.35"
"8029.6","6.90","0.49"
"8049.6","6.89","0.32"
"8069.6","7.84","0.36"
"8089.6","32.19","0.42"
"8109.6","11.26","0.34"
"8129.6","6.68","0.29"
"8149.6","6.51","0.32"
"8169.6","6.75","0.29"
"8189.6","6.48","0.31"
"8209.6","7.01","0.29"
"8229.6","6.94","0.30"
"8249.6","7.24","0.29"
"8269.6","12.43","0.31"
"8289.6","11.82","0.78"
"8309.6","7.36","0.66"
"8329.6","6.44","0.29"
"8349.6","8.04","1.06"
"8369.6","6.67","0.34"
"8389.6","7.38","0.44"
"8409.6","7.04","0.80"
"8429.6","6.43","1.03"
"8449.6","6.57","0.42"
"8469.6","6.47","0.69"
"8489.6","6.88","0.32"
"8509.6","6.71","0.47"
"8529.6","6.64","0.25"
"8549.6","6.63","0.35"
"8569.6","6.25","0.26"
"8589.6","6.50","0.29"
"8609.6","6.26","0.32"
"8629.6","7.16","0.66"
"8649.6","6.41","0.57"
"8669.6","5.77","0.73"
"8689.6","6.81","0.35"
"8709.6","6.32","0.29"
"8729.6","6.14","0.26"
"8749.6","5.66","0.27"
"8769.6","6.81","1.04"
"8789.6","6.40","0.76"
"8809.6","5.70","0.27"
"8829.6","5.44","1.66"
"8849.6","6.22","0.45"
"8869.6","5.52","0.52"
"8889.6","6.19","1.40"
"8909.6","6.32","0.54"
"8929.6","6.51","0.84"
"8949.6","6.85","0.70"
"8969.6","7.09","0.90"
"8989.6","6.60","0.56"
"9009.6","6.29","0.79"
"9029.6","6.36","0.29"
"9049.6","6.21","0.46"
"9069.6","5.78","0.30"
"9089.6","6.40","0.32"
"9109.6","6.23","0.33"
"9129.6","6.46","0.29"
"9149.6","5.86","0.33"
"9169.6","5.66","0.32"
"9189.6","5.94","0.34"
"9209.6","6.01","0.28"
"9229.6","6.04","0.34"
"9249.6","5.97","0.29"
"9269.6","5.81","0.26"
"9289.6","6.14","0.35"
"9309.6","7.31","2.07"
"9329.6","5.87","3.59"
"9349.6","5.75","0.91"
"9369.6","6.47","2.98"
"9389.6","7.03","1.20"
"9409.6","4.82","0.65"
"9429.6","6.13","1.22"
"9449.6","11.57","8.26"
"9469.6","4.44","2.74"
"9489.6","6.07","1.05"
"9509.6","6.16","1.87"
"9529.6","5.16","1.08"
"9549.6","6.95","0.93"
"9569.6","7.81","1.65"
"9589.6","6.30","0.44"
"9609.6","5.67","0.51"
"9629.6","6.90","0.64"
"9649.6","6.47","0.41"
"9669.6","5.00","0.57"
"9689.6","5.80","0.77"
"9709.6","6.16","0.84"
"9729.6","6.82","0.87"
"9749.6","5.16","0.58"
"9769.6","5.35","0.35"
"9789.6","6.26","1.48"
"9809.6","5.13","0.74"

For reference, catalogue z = 0.232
